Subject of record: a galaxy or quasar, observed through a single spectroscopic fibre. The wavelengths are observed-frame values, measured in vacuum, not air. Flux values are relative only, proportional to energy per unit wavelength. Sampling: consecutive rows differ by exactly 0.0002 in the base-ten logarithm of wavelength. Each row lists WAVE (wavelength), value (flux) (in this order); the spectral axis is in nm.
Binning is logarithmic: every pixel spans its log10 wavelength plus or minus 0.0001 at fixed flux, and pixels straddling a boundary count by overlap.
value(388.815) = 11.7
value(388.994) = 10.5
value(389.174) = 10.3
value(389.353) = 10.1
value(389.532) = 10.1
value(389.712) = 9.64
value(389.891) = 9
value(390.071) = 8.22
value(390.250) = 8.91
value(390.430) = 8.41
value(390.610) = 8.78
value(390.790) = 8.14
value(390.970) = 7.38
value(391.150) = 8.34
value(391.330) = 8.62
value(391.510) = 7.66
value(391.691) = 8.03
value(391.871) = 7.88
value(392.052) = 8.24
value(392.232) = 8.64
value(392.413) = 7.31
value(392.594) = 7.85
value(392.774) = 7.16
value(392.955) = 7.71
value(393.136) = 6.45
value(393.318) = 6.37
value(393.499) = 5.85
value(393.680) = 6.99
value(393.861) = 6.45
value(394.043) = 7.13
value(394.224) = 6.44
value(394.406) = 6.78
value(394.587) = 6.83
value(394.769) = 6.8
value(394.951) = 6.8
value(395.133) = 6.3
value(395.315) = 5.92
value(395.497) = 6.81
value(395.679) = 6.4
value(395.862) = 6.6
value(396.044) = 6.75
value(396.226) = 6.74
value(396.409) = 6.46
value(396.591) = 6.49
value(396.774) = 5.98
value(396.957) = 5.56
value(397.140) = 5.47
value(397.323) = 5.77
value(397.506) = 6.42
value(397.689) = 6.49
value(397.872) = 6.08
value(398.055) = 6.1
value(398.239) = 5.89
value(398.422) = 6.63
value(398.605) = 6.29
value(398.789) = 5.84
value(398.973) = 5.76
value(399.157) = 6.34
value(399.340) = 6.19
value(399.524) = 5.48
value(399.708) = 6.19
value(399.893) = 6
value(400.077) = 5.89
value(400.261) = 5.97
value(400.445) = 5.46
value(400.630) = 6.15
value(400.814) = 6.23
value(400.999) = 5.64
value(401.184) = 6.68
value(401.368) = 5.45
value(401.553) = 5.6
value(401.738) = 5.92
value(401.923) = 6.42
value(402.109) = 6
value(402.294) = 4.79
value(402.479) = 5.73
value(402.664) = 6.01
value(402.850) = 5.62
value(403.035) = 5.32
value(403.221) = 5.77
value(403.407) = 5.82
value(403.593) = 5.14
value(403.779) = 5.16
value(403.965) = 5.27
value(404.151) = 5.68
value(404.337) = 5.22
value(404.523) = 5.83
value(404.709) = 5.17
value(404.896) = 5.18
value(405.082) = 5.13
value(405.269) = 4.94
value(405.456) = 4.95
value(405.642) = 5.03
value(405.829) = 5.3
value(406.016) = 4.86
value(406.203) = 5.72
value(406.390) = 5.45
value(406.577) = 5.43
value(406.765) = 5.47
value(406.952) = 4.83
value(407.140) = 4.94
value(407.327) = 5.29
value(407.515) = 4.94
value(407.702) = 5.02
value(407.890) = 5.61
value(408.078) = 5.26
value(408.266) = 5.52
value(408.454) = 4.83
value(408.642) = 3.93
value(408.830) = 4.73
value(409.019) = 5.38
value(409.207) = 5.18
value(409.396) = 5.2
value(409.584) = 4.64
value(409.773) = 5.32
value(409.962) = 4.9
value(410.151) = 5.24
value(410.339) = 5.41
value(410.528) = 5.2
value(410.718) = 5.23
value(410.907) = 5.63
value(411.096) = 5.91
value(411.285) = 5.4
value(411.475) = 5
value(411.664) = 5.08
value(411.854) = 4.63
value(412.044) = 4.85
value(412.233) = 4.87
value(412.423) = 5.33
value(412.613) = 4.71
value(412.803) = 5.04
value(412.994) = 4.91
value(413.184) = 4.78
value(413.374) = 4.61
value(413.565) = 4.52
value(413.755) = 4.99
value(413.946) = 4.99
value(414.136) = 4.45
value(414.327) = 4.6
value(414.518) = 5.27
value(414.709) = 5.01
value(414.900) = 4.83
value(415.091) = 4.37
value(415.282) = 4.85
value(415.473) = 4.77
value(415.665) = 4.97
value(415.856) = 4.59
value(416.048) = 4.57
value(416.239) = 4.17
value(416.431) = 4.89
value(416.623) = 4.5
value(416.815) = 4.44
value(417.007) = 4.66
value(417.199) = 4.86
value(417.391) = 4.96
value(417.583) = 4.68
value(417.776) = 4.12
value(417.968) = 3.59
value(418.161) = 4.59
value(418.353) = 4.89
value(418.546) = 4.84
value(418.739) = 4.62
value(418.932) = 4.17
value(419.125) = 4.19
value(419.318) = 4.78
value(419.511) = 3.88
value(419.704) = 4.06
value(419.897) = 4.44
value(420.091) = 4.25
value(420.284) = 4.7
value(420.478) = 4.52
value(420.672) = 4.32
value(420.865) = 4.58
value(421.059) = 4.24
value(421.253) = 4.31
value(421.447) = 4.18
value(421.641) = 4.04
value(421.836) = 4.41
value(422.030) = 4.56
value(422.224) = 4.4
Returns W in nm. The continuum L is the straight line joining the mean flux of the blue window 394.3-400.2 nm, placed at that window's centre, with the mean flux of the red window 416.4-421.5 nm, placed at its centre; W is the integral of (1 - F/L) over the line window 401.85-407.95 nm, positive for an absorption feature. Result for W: 0.28 nm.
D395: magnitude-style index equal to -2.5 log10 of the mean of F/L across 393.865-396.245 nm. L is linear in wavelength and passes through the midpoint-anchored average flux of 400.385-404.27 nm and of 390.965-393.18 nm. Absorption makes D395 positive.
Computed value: 0.092 mag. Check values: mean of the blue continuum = 7.84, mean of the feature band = 6.63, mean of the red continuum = 5.71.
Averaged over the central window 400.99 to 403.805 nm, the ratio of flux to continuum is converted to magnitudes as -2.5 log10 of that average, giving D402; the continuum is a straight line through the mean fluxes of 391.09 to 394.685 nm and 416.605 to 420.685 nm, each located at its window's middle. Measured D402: 0.10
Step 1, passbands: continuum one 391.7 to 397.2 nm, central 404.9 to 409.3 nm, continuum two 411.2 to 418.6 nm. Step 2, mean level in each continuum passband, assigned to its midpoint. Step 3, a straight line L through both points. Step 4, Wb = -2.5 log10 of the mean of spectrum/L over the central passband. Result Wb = 0.08 mag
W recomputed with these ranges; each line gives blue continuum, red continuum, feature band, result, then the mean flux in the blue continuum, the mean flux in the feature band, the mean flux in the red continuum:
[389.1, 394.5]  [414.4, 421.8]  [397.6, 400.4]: 0.38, 7.95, 6.07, 4.52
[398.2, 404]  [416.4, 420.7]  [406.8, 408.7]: 0.09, 5.84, 5.05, 4.47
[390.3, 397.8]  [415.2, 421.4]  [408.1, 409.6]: 0.14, 7.01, 4.96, 4.5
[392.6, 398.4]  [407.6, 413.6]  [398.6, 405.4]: 0.20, 6.47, 5.7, 5.06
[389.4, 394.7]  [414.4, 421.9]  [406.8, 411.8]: 0.42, 7.78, 5.14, 4.52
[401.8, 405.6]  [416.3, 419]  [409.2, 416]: -0.13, 5.45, 4.97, 4.56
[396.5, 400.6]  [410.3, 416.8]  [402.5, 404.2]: 0.04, 6.01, 5.54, 4.9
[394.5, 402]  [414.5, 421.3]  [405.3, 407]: 0.09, 6.16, 5.23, 4.53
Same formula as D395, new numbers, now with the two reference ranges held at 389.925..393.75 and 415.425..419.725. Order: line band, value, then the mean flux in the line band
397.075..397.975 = 0.16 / 6.07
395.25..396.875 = 0.12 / 6.46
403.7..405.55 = 0.17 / 5.26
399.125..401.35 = 0.12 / 5.99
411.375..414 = 0.06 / 4.88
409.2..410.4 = 0.08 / 5.12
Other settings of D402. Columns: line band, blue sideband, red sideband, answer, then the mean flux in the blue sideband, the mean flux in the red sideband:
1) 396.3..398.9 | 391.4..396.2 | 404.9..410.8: 0.067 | 7.01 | 5.13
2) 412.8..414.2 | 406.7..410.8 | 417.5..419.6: -0.005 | 5.09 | 4.39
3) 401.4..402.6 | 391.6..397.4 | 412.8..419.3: 0.056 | 6.78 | 4.65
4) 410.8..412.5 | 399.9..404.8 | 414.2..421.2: -0.040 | 5.7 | 4.55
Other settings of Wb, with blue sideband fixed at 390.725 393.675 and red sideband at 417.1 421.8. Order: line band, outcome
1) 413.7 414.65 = 0.04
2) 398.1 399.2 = 0.12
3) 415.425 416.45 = 0.04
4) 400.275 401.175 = 0.11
